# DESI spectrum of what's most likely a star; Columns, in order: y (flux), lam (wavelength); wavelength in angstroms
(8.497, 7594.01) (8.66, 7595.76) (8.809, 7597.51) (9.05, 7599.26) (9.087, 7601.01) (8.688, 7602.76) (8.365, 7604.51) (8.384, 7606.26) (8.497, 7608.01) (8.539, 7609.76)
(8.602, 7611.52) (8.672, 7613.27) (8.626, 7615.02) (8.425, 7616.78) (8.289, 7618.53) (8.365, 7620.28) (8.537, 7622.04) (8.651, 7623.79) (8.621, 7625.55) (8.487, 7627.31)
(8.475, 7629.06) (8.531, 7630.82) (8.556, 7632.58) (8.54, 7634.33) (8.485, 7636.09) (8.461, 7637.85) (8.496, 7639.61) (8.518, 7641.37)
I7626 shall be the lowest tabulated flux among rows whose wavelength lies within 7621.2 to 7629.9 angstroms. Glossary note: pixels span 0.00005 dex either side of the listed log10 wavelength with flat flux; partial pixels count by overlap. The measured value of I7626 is 8.475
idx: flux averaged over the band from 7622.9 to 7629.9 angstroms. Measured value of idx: 8.56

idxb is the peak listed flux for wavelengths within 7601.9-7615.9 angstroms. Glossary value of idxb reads 8.688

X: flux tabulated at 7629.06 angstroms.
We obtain 8.475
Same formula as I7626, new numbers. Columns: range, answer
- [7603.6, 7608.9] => 8.365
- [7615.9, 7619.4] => 8.289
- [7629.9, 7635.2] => 8.531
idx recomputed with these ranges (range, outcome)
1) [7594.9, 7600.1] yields 8.84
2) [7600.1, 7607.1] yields 8.64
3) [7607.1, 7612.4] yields 8.54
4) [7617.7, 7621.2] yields 8.33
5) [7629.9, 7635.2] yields 8.54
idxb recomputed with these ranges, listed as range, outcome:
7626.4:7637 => 8.556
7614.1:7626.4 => 8.651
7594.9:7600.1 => 9.05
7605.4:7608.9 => 8.497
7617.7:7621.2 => 8.365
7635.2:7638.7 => 8.485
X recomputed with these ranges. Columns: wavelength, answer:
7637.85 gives 8.461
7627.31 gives 8.487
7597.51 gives 8.809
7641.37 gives 8.518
